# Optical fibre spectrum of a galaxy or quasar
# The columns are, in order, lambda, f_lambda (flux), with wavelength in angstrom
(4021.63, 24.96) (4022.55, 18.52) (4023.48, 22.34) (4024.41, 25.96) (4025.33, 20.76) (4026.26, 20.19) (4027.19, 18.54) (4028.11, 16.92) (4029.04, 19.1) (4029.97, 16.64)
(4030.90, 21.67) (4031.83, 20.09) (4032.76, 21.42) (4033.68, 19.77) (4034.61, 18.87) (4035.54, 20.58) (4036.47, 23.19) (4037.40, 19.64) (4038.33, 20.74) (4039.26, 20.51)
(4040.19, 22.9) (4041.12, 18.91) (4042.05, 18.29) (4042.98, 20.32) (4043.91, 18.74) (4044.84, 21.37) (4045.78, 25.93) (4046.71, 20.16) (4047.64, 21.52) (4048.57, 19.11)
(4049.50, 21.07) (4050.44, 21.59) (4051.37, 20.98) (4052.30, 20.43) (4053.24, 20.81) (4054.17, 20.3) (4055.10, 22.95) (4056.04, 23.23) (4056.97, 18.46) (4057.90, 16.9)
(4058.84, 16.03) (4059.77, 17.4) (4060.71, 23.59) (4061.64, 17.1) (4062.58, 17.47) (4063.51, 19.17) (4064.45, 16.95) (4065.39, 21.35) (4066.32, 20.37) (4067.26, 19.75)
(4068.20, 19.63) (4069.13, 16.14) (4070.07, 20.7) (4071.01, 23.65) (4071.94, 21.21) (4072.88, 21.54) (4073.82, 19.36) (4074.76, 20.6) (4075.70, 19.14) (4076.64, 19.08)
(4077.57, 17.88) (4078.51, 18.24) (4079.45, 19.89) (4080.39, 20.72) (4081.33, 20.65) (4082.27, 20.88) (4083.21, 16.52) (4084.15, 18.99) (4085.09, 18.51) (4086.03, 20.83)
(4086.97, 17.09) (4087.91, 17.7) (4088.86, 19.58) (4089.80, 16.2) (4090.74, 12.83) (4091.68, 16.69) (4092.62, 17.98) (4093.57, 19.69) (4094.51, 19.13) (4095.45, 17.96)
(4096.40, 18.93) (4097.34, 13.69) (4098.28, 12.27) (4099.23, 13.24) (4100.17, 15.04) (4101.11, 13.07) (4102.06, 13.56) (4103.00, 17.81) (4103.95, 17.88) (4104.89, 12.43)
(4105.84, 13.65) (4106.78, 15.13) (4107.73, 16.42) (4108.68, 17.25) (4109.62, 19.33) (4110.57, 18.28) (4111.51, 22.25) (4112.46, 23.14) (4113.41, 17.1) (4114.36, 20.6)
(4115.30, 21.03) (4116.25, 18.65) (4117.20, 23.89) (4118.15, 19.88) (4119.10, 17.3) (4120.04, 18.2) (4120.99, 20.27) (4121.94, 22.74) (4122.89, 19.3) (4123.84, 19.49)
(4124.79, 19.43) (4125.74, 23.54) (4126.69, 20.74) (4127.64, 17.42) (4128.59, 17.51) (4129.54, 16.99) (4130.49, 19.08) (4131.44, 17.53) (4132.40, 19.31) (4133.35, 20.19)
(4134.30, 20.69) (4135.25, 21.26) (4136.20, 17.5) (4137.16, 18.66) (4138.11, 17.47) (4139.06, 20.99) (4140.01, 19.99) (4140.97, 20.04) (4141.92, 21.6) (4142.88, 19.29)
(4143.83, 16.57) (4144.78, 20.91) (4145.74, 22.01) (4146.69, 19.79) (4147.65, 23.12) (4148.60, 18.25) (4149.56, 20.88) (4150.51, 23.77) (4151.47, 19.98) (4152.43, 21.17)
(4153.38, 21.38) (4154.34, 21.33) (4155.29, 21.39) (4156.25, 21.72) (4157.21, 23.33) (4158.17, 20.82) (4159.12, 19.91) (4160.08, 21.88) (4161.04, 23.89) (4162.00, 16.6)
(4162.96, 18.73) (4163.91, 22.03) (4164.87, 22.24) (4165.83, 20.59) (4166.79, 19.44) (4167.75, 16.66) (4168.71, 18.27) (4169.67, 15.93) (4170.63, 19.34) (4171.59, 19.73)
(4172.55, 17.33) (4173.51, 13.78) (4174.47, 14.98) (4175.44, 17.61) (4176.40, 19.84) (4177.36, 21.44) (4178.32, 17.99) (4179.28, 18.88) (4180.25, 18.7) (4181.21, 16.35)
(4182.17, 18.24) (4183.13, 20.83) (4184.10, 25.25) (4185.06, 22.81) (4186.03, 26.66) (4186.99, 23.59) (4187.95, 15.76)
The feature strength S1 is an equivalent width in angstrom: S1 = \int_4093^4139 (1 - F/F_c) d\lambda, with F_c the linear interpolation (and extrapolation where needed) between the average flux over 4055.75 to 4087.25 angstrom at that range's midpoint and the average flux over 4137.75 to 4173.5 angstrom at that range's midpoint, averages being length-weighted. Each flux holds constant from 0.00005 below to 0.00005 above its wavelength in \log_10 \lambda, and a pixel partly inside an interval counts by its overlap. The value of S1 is 3.5 angstrom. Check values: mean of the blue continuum 19.4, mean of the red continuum 20.2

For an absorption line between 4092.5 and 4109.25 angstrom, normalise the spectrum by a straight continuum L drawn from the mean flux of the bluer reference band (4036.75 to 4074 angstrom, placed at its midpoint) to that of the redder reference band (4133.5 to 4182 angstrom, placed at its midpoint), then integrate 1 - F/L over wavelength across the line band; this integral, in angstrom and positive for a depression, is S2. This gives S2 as 3.5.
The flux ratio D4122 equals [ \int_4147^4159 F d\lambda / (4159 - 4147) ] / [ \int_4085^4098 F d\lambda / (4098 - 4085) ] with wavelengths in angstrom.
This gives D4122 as 1.22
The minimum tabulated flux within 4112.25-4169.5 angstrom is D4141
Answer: 16.57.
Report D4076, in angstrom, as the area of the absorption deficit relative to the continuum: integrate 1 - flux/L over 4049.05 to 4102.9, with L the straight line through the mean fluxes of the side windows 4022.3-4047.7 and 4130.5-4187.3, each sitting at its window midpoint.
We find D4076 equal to 4.4 angstrom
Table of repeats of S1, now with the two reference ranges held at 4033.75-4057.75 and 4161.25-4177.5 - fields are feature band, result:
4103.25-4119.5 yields 0.9 angstrom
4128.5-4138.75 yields 0.2 angstrom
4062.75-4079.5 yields 0.5 angstrom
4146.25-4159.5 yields -1.7 angstrom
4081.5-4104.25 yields 3.4 angstrom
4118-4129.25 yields -0.1 angstrom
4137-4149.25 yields -0.6 angstrom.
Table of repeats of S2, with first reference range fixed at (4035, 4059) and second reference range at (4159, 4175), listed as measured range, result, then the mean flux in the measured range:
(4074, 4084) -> 0.4 angstrom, 19.4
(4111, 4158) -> -2.1 angstrom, 20.2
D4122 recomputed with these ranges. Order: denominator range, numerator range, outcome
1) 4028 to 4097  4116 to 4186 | 1.01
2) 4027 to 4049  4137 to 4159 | 1.02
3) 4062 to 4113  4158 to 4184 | 1.05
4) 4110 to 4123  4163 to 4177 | 0.91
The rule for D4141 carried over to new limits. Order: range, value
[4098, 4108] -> 12.27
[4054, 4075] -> 16.03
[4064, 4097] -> 12.83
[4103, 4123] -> 12.43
